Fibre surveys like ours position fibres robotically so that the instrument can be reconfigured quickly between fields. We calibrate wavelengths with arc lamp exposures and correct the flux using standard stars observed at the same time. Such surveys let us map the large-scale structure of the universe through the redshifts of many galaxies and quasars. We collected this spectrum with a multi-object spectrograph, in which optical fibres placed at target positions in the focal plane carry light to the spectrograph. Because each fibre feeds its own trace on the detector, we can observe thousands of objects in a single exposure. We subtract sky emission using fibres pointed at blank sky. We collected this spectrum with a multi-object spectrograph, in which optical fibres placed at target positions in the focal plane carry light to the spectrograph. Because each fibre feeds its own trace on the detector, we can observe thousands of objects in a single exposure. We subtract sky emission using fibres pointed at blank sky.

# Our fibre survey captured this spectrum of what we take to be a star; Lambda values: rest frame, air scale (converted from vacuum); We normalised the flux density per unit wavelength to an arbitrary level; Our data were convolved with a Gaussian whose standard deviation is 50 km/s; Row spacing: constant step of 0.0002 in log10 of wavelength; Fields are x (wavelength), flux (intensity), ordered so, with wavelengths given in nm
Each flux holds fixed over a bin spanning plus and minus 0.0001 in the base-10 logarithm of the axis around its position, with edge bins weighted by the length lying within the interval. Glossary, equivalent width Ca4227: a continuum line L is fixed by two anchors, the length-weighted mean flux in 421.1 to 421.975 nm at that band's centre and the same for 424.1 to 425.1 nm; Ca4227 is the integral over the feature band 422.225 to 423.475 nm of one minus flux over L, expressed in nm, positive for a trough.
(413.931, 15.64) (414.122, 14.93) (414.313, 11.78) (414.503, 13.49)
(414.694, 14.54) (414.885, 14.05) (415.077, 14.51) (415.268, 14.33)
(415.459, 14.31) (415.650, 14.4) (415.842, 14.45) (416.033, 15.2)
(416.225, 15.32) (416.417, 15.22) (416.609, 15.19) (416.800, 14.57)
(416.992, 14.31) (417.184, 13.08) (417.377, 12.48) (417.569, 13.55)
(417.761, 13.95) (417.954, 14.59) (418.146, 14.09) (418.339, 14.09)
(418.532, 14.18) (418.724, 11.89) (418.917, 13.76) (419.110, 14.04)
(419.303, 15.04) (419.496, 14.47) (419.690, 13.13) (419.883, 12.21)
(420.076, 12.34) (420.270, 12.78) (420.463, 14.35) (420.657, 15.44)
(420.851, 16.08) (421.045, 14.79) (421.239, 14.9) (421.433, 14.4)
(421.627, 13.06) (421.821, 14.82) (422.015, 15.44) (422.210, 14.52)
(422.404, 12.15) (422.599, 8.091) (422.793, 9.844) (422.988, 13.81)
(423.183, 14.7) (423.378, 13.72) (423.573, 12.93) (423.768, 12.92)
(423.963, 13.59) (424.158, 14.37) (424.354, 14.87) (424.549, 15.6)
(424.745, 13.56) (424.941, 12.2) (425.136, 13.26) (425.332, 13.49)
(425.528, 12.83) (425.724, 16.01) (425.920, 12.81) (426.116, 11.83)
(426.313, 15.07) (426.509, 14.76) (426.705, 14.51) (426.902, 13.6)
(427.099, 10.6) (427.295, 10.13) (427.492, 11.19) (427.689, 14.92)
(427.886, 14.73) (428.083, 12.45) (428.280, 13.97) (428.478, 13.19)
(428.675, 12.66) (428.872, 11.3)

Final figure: 0.18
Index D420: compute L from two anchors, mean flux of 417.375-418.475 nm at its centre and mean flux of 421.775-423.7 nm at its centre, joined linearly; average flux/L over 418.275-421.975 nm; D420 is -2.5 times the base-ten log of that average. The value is -0.04 mag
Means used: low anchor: 13.9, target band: 14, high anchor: 13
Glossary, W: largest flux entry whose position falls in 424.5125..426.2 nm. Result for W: 16.01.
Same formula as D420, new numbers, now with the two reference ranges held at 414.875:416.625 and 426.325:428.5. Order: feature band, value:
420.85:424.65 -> 0.01 mag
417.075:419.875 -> 0.05 mag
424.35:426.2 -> -0.01 mag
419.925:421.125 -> -0.01 mag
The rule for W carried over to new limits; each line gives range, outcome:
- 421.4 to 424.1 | 15.44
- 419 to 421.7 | 16.08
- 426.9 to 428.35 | 14.92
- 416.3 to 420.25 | 15.22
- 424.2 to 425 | 15.6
